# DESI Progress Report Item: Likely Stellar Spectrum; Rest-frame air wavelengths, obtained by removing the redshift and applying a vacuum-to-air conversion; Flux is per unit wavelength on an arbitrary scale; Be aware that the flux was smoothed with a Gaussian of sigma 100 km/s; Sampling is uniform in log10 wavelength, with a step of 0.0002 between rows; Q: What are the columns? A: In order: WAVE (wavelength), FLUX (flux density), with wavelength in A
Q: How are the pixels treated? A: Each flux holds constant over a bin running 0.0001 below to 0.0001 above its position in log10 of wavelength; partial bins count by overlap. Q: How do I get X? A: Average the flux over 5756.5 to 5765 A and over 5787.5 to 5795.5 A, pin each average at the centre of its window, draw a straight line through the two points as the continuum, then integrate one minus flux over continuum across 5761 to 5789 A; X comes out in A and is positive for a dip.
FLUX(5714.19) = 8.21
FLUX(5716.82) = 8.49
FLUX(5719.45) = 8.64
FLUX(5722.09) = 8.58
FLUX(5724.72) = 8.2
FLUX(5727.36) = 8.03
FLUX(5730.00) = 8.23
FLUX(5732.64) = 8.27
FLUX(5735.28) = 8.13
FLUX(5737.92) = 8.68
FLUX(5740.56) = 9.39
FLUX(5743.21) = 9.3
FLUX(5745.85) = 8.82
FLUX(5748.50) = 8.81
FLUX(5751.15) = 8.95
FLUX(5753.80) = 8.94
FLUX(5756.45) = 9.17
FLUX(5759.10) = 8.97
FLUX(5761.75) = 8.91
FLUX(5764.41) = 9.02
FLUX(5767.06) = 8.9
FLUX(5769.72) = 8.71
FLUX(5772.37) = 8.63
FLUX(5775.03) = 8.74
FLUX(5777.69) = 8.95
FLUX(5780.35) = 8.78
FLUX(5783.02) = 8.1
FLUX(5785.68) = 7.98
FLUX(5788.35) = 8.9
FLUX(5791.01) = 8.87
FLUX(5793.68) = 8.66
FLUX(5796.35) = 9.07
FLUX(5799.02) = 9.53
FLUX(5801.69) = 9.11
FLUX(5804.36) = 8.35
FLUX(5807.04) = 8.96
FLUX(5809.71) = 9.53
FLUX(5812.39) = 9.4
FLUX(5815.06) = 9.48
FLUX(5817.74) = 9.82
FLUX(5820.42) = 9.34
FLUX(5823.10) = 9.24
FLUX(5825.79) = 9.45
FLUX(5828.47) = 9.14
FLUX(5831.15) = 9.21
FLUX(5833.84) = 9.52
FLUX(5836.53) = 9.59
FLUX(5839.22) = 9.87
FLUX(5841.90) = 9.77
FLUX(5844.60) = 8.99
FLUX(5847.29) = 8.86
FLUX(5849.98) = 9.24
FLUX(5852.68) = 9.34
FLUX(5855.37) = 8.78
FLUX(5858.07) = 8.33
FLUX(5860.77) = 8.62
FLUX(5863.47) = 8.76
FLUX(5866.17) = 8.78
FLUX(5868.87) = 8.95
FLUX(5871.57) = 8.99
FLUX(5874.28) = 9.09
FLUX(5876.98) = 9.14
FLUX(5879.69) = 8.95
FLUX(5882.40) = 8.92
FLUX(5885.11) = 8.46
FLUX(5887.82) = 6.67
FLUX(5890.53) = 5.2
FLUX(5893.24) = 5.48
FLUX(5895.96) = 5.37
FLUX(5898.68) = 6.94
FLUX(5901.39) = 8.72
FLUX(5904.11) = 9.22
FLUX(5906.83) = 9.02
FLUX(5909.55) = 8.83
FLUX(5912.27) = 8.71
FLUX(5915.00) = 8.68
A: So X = 0.72 A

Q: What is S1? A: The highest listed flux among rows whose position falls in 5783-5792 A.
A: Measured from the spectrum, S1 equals 8.9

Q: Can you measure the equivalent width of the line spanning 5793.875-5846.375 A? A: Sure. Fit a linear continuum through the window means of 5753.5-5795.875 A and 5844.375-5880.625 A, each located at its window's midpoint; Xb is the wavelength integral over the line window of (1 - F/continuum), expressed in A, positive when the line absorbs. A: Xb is -2.8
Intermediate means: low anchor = 8.77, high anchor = 8.91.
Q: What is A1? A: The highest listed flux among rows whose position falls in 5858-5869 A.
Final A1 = 8.95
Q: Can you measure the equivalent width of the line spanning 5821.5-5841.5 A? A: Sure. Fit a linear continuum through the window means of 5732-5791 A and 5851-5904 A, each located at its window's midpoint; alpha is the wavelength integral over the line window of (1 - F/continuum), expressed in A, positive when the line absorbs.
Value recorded -2.6 A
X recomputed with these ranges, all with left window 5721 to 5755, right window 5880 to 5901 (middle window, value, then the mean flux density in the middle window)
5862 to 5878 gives -4.0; 8.95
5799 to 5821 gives -4.0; 9.26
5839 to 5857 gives -4.4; 9.21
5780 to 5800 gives -1.7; 8.72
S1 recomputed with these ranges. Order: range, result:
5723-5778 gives 9.39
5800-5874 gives 9.87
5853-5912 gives 9.22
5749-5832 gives 9.82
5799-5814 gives 9.53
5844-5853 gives 9.34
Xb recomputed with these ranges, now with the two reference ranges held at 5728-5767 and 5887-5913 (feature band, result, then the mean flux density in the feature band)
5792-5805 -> -1.0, 8.97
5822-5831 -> -1.3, 9.27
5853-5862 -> -1.0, 8.66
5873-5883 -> -1.9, 9.03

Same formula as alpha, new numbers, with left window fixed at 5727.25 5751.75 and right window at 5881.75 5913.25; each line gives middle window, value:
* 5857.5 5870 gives -1.4 A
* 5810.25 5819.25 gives -1.5 A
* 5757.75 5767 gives -0.5 A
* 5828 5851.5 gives -4.0 A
